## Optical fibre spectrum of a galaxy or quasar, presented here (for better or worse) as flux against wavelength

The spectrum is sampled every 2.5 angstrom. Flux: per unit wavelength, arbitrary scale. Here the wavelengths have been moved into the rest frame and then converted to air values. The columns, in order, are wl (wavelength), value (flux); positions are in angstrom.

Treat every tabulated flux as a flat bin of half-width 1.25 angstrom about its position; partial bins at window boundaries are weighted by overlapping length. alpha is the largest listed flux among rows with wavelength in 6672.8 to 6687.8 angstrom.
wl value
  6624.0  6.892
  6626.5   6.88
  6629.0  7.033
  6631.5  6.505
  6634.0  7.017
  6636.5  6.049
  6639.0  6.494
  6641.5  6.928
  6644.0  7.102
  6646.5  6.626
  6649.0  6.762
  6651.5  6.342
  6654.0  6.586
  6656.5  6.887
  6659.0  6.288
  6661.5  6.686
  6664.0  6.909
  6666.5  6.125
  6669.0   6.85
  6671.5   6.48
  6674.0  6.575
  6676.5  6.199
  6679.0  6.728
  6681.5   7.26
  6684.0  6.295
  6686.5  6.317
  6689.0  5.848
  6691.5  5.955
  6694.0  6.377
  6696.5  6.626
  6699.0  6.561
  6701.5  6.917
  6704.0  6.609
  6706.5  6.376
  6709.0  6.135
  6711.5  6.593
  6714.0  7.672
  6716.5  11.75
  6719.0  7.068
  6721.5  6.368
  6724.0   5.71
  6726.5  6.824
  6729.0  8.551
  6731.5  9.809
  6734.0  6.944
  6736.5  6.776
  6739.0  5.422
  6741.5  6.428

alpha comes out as 7.26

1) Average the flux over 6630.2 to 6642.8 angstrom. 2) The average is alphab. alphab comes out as 6.6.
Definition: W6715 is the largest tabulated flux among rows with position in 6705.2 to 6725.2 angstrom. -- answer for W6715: 11.75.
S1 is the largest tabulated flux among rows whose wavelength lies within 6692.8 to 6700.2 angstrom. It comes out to 6.626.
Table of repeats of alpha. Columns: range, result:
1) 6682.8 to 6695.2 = 6.377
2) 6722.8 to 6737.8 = 9.809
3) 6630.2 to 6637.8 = 7.017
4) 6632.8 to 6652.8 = 7.102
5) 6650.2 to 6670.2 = 6.909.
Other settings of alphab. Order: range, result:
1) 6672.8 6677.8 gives 6.39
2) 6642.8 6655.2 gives 6.68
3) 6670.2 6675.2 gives 6.53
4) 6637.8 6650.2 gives 6.78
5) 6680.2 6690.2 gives 6.43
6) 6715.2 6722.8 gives 8.37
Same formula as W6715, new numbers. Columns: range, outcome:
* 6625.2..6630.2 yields 7.033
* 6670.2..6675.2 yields 6.575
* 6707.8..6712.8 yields 6.593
